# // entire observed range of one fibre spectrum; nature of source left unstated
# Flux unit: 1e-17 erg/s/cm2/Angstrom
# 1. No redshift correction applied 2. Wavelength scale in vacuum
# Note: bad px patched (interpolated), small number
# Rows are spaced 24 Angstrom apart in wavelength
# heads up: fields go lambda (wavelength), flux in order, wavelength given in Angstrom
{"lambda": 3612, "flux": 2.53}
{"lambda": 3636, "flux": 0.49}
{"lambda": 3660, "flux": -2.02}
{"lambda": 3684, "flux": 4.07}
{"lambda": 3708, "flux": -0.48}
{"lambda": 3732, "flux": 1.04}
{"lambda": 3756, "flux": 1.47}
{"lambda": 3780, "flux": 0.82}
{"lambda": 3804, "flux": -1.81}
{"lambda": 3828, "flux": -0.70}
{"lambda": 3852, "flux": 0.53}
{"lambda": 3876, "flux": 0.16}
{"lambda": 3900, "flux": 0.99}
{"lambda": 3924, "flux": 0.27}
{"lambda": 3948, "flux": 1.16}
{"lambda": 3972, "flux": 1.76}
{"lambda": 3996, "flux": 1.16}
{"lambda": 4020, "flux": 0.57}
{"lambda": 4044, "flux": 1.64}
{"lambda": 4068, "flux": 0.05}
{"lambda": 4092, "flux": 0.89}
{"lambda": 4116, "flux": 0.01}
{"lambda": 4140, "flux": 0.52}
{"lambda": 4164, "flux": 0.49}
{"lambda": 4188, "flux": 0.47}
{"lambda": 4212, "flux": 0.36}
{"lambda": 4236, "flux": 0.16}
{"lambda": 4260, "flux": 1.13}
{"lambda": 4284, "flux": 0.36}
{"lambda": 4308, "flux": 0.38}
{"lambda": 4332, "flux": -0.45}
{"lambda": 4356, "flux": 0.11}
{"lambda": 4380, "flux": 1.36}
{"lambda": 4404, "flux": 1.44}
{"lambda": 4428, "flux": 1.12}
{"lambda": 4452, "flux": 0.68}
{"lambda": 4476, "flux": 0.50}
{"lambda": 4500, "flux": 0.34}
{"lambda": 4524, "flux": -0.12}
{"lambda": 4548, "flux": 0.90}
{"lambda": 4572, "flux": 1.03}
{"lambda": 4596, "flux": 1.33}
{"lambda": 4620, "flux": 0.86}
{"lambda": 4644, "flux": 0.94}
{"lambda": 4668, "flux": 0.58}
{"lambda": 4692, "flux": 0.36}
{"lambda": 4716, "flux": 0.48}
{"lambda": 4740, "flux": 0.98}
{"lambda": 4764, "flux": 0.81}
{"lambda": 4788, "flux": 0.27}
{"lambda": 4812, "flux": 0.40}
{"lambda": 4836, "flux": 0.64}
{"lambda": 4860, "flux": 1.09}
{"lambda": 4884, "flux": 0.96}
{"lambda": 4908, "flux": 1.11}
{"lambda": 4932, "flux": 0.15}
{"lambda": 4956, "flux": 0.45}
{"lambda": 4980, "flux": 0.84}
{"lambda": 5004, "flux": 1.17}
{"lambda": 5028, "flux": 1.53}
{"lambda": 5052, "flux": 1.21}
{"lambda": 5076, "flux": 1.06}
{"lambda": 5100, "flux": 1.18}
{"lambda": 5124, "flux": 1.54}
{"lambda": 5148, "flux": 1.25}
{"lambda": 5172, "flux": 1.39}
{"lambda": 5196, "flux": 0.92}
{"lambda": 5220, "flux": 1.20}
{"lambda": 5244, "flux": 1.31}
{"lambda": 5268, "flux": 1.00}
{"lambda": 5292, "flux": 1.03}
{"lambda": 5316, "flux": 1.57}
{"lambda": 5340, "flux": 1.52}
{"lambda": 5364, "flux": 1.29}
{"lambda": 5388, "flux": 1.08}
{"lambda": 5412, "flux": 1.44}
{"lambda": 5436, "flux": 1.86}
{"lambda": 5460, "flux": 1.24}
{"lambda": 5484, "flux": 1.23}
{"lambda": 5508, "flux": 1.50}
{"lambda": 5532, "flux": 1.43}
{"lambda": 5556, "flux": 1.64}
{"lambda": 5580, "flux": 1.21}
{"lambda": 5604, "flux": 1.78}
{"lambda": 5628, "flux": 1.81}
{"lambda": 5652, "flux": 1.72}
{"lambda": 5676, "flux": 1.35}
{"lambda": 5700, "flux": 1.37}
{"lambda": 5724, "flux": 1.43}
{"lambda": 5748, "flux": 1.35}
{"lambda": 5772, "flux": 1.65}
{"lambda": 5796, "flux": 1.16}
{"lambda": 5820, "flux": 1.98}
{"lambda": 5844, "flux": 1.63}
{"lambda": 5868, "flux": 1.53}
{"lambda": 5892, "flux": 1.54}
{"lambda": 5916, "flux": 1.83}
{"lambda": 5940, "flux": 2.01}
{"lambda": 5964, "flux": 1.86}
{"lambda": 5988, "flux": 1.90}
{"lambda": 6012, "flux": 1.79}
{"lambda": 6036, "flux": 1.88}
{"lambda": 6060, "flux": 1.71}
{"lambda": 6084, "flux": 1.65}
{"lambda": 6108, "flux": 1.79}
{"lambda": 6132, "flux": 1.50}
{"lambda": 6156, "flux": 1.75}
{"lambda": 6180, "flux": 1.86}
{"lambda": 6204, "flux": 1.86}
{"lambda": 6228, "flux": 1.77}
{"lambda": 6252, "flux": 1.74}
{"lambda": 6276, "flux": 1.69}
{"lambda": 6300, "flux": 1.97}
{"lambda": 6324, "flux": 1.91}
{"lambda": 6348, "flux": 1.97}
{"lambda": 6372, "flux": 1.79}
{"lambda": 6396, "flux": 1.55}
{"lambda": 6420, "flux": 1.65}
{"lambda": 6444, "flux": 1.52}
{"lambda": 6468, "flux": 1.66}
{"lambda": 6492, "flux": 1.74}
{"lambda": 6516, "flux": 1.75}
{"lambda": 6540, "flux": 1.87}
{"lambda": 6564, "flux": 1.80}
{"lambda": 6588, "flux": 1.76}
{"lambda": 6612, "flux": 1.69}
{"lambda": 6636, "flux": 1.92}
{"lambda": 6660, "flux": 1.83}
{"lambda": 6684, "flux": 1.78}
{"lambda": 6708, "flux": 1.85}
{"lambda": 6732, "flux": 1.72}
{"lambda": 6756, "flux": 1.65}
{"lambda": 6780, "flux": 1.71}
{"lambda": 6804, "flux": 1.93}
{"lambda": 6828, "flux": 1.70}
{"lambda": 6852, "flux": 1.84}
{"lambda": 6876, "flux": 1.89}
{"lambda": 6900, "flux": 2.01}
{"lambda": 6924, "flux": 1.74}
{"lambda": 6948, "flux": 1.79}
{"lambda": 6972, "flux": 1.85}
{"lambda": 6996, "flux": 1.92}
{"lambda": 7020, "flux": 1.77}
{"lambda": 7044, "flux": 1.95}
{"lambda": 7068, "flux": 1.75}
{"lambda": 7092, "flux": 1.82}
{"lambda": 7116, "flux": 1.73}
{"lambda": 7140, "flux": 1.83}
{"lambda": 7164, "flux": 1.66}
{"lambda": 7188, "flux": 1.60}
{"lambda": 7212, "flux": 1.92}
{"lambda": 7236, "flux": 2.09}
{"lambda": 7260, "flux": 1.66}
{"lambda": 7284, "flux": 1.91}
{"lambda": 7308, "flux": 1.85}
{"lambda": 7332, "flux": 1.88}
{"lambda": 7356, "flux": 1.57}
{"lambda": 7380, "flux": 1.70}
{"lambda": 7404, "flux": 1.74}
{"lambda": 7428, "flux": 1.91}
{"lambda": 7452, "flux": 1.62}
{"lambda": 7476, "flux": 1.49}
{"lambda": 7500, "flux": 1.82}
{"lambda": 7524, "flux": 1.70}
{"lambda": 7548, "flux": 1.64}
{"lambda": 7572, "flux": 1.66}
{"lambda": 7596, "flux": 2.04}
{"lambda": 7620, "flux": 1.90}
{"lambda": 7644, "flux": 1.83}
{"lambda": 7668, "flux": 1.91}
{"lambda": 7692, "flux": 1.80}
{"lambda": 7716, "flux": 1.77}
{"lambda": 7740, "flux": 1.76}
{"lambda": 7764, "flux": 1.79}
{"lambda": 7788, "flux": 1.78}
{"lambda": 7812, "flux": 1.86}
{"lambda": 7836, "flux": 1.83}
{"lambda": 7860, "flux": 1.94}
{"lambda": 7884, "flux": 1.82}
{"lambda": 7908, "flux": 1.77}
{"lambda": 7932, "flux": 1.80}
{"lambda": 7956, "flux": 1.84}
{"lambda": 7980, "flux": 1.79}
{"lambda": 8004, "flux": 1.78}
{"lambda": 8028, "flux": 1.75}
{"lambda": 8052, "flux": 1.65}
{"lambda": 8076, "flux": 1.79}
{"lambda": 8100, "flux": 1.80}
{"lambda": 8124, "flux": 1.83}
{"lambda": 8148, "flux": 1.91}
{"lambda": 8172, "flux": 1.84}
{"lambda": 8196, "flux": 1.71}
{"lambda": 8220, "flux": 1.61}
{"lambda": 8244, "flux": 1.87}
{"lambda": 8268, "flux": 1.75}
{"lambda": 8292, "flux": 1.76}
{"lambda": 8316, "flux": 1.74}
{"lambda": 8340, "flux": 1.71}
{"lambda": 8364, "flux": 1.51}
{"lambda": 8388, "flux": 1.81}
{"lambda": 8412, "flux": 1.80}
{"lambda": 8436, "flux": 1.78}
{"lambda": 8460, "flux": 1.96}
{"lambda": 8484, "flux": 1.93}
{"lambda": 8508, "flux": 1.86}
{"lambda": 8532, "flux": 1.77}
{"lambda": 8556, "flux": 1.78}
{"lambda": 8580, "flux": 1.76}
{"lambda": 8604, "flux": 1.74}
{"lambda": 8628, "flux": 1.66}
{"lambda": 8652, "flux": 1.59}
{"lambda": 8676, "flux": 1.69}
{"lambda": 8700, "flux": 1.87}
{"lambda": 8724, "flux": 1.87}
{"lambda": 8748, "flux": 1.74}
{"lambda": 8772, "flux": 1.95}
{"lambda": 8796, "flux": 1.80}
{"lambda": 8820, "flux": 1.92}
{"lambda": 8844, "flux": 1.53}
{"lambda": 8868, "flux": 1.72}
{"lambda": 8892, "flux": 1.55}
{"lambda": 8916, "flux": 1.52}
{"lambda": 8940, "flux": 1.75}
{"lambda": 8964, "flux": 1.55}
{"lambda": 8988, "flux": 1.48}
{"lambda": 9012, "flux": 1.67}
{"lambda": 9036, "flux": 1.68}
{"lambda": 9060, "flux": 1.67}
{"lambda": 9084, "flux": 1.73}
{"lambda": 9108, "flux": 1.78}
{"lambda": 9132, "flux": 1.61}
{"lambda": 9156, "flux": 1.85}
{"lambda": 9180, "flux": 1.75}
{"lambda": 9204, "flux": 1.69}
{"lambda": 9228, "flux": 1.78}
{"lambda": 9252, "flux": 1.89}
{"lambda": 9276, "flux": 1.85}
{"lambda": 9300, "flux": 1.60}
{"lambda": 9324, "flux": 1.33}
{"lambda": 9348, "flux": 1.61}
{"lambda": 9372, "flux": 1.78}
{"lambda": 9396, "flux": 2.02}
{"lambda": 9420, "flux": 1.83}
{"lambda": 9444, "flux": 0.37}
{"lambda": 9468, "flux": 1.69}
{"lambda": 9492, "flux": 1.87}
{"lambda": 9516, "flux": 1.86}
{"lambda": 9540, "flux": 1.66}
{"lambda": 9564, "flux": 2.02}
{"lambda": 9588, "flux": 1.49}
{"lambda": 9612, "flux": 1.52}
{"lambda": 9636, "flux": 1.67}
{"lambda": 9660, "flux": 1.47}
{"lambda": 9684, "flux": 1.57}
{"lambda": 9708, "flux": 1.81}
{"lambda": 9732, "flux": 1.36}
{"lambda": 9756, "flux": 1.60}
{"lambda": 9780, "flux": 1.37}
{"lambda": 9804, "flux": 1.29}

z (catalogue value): 0.252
